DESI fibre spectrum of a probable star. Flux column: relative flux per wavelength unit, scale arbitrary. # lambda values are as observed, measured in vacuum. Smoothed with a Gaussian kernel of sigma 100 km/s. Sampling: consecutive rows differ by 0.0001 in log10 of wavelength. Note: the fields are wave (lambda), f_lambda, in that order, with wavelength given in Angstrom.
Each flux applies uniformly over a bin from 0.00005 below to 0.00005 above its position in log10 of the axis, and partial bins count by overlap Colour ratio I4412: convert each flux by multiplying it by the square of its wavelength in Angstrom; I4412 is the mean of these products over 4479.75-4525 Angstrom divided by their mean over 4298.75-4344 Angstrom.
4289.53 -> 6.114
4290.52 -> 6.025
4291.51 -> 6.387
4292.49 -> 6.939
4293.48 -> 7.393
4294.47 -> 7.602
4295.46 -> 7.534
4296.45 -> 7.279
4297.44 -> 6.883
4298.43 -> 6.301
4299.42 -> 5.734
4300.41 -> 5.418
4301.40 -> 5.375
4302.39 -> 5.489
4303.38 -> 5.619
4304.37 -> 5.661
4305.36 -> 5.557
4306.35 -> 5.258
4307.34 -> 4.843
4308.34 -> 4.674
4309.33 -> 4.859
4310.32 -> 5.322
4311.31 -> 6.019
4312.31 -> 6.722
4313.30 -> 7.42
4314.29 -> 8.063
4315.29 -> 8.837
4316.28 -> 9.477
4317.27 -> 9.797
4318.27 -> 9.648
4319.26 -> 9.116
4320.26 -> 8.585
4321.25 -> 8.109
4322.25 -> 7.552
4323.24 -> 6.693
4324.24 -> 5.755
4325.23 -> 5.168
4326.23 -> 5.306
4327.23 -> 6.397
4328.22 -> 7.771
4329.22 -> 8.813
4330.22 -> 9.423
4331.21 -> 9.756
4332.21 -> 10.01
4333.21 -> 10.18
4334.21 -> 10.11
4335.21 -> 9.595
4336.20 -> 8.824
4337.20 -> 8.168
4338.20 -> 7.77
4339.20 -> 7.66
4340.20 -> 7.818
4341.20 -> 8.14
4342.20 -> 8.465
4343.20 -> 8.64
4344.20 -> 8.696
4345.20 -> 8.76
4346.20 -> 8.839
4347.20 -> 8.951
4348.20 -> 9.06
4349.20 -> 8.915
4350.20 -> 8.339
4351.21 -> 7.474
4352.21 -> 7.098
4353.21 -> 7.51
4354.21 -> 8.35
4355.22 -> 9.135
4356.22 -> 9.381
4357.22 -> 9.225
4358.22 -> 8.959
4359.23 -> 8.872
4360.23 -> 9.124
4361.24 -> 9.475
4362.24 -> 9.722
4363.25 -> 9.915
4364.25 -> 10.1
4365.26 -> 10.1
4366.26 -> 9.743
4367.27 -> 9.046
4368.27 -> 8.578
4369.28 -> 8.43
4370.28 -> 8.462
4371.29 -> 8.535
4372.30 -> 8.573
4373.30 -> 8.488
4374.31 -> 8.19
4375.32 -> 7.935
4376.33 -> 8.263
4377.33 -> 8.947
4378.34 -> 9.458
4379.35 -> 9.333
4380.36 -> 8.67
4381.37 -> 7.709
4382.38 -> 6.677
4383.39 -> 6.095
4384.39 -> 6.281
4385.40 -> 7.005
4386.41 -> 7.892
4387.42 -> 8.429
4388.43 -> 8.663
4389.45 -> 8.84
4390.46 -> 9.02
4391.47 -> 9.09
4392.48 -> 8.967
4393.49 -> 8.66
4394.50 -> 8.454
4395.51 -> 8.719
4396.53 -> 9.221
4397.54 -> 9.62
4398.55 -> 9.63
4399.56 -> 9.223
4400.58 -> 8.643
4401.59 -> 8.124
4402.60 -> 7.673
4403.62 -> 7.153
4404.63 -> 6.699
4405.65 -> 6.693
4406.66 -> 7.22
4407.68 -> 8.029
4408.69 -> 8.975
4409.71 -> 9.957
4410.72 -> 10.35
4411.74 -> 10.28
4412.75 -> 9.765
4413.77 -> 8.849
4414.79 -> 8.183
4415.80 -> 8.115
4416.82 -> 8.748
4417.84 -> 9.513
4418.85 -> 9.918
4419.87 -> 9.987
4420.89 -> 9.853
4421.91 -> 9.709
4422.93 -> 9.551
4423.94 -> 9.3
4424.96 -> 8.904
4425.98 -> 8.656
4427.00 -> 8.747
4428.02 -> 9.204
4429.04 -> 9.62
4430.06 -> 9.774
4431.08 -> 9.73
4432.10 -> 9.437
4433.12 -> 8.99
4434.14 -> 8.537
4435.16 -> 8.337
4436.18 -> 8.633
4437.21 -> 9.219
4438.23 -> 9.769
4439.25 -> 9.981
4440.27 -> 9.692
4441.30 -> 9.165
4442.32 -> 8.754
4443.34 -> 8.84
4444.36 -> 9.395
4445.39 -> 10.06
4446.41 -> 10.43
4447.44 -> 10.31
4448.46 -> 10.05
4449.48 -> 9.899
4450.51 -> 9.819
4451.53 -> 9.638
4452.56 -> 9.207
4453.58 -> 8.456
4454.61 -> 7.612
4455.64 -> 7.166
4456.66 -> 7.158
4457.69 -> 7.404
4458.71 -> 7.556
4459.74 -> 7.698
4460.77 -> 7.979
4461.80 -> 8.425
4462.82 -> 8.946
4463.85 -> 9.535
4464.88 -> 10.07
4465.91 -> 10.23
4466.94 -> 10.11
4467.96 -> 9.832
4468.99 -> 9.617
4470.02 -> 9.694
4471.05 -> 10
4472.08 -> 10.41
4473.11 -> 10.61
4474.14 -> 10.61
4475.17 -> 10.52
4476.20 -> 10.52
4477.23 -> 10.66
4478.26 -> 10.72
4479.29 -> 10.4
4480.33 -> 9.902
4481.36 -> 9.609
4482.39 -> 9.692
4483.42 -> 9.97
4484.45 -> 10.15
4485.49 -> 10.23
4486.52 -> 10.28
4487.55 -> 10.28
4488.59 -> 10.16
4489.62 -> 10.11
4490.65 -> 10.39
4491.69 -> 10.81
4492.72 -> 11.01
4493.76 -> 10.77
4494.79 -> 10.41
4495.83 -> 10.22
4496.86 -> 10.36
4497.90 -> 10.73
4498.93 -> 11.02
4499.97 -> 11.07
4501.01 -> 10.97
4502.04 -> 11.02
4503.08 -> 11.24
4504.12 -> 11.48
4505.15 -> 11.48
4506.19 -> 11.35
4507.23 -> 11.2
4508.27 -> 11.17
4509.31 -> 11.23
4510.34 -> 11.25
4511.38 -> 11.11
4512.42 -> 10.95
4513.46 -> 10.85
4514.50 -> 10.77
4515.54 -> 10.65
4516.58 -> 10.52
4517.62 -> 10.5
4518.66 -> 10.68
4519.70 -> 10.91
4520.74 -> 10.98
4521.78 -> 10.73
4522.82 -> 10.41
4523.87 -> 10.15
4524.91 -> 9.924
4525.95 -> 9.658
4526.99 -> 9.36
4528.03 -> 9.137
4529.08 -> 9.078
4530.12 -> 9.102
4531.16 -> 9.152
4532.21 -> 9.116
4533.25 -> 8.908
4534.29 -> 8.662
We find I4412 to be 1.56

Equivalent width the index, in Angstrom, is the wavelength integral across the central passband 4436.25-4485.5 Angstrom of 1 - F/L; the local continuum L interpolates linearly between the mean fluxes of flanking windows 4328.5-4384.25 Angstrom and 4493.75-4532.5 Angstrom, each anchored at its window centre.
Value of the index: 2.3 Angstrom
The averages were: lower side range 8.72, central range 9.48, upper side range 10.5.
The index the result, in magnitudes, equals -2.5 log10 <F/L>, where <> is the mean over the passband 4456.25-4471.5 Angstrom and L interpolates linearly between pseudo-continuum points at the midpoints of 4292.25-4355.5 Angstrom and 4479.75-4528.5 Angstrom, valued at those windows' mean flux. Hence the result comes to 0.11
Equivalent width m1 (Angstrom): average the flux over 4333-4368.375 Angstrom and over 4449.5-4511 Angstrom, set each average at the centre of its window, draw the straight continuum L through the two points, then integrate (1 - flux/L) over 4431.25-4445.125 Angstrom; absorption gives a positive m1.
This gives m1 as 0.7 Angstrom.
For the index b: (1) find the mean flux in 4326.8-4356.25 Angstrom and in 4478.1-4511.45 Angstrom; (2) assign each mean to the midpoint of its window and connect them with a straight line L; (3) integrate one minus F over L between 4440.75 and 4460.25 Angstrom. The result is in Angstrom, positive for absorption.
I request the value 2.3 Angstrom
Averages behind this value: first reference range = 8.59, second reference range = 10.7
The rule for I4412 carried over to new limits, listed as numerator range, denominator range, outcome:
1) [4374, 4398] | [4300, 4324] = 1.26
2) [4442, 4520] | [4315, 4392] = 1.26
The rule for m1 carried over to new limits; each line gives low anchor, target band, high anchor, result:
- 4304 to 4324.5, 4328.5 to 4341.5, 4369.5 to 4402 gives -2.6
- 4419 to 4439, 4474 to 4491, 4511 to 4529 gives -0.5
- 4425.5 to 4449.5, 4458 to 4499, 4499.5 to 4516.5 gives 1.6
